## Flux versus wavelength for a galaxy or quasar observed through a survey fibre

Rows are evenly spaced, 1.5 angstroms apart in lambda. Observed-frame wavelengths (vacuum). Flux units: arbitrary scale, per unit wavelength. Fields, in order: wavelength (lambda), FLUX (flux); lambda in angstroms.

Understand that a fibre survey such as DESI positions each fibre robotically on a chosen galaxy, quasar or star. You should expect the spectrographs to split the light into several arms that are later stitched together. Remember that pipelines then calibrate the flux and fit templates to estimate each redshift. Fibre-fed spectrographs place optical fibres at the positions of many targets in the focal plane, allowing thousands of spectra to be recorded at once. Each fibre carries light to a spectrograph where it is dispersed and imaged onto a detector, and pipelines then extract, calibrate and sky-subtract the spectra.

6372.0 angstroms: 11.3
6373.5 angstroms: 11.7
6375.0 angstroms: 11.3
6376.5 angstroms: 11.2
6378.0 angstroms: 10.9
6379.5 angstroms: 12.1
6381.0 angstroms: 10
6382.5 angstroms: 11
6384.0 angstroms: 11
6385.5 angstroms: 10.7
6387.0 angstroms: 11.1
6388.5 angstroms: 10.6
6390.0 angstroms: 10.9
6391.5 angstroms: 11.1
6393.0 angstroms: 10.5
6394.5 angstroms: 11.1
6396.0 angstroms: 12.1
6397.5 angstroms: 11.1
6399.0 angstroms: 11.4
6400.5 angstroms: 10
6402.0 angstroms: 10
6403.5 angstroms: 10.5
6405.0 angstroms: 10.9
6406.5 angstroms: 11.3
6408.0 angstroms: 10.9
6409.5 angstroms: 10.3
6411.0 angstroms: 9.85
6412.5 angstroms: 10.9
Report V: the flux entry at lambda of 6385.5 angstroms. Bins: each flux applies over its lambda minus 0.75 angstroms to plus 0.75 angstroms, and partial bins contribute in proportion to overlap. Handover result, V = 10.7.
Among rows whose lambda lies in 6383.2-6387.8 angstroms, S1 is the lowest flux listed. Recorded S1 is 10.7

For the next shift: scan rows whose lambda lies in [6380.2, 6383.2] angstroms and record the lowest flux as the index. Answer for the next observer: 10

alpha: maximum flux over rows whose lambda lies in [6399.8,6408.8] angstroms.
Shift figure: 11.3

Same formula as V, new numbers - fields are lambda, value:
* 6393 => 10.5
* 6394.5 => 11.1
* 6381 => 10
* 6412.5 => 10.9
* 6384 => 11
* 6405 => 10.9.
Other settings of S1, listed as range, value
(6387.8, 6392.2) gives 10.6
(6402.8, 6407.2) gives 10.5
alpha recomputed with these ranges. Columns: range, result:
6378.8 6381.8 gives 12.1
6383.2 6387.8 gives 11.1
